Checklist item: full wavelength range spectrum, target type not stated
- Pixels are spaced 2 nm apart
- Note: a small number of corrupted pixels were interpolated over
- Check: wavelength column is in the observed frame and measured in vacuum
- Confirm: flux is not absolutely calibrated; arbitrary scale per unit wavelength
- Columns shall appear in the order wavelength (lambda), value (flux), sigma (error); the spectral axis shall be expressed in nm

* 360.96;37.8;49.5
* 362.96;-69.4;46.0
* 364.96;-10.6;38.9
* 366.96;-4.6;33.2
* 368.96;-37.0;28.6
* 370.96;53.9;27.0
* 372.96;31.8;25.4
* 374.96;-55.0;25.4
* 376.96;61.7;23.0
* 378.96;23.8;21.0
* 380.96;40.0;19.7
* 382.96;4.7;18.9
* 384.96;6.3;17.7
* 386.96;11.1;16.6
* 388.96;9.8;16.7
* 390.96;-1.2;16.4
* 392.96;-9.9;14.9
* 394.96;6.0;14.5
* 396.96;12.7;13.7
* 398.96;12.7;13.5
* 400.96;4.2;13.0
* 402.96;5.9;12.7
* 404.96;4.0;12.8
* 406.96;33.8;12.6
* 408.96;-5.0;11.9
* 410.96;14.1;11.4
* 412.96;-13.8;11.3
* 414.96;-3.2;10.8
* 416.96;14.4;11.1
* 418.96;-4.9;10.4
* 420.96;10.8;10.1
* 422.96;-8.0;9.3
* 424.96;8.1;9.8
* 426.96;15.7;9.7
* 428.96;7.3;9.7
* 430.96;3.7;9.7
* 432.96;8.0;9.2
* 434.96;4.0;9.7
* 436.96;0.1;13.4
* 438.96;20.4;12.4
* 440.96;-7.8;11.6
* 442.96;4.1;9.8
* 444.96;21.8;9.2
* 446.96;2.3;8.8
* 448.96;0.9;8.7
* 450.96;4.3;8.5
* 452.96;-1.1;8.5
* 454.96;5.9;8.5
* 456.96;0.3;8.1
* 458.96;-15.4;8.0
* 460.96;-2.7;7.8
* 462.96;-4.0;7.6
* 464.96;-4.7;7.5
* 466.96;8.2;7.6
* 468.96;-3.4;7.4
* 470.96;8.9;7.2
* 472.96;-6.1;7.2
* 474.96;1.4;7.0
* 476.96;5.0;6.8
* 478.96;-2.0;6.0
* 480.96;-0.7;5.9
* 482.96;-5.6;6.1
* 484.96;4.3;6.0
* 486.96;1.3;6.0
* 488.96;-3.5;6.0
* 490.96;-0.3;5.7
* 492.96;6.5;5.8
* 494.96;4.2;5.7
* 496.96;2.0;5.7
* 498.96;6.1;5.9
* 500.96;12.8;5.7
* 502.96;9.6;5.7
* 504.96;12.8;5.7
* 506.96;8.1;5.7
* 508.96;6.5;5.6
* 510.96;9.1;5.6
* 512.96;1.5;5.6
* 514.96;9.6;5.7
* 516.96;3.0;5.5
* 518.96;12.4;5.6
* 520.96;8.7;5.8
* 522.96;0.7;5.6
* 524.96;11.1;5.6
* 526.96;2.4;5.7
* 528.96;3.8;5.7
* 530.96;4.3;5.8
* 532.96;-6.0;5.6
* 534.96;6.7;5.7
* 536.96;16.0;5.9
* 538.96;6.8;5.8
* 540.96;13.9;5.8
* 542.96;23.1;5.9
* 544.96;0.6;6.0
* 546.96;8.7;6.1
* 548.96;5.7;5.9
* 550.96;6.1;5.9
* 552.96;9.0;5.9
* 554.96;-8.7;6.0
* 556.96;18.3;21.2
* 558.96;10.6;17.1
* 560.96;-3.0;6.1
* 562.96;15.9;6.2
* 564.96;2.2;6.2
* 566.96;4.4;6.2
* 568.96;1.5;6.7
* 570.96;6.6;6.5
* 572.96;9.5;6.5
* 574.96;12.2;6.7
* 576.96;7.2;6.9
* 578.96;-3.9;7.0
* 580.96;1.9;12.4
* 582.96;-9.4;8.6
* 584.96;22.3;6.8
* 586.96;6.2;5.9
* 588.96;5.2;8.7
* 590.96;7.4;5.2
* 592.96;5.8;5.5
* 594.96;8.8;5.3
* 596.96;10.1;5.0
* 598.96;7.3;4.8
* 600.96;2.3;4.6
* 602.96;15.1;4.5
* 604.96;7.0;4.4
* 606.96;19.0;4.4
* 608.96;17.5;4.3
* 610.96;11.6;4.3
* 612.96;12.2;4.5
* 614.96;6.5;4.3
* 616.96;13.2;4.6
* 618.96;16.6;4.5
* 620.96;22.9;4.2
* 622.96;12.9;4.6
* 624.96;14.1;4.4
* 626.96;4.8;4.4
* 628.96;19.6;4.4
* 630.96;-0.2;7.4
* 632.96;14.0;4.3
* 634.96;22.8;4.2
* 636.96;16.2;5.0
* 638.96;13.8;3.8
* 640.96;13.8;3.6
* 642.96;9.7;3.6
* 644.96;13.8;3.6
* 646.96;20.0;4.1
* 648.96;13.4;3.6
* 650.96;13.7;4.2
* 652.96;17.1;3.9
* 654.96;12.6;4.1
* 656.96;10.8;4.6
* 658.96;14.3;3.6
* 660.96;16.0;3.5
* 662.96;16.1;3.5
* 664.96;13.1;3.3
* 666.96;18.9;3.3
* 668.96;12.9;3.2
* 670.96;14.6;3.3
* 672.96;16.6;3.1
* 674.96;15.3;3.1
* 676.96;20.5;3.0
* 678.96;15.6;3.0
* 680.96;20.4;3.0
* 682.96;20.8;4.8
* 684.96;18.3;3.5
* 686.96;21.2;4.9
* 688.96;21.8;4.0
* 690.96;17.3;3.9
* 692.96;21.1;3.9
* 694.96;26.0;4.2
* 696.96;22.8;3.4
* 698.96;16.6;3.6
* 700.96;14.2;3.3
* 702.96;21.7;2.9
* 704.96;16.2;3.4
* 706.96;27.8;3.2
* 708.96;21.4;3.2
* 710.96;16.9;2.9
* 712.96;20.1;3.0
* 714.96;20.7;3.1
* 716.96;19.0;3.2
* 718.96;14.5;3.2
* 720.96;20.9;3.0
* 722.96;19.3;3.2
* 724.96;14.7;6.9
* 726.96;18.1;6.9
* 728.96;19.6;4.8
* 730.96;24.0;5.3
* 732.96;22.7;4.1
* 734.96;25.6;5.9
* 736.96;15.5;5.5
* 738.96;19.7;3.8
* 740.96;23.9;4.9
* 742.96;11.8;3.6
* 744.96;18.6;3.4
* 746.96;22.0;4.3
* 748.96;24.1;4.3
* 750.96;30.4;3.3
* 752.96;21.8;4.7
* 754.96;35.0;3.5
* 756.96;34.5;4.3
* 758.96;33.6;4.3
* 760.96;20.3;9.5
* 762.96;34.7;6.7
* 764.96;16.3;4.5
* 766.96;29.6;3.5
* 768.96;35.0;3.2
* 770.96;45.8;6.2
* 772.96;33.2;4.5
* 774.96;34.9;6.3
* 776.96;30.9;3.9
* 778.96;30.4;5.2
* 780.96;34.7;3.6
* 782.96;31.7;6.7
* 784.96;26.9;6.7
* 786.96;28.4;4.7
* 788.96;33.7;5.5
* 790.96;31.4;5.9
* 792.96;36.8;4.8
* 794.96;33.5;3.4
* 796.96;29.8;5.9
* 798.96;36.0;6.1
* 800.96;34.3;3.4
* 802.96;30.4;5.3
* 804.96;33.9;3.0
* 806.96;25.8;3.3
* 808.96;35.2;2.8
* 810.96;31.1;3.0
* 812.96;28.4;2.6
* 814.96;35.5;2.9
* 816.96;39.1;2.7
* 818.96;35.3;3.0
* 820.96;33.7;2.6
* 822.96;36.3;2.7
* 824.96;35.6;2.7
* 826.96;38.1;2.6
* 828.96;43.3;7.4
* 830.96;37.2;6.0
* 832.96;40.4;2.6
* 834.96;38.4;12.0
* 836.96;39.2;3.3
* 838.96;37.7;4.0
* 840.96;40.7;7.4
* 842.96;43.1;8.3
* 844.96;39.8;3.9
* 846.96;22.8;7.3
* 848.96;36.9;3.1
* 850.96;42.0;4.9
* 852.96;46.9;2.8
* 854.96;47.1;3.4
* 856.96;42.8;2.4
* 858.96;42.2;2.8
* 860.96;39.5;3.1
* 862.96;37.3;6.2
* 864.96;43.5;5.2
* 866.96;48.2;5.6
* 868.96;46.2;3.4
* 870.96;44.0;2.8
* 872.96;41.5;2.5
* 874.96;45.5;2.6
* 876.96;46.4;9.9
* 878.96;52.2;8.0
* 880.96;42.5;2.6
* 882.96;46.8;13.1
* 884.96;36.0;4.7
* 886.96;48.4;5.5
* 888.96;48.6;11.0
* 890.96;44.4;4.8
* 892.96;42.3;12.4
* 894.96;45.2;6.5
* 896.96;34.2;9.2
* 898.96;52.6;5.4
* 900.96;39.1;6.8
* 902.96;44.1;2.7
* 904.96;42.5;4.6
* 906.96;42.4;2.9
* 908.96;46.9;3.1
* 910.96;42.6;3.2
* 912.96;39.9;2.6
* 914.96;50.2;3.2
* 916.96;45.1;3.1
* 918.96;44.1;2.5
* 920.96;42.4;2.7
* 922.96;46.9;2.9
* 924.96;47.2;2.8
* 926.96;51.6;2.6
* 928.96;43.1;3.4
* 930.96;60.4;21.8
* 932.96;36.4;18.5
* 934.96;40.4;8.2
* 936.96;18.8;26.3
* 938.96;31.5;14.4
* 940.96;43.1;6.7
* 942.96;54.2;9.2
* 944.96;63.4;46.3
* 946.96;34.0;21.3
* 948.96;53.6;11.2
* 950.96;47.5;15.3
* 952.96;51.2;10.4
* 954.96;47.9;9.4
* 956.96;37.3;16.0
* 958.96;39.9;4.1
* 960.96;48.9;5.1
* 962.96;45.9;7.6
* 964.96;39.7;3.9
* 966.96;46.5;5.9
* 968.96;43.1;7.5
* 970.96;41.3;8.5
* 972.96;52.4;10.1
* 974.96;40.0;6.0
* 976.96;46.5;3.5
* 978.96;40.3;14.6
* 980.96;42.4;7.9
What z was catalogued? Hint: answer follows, 0.871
